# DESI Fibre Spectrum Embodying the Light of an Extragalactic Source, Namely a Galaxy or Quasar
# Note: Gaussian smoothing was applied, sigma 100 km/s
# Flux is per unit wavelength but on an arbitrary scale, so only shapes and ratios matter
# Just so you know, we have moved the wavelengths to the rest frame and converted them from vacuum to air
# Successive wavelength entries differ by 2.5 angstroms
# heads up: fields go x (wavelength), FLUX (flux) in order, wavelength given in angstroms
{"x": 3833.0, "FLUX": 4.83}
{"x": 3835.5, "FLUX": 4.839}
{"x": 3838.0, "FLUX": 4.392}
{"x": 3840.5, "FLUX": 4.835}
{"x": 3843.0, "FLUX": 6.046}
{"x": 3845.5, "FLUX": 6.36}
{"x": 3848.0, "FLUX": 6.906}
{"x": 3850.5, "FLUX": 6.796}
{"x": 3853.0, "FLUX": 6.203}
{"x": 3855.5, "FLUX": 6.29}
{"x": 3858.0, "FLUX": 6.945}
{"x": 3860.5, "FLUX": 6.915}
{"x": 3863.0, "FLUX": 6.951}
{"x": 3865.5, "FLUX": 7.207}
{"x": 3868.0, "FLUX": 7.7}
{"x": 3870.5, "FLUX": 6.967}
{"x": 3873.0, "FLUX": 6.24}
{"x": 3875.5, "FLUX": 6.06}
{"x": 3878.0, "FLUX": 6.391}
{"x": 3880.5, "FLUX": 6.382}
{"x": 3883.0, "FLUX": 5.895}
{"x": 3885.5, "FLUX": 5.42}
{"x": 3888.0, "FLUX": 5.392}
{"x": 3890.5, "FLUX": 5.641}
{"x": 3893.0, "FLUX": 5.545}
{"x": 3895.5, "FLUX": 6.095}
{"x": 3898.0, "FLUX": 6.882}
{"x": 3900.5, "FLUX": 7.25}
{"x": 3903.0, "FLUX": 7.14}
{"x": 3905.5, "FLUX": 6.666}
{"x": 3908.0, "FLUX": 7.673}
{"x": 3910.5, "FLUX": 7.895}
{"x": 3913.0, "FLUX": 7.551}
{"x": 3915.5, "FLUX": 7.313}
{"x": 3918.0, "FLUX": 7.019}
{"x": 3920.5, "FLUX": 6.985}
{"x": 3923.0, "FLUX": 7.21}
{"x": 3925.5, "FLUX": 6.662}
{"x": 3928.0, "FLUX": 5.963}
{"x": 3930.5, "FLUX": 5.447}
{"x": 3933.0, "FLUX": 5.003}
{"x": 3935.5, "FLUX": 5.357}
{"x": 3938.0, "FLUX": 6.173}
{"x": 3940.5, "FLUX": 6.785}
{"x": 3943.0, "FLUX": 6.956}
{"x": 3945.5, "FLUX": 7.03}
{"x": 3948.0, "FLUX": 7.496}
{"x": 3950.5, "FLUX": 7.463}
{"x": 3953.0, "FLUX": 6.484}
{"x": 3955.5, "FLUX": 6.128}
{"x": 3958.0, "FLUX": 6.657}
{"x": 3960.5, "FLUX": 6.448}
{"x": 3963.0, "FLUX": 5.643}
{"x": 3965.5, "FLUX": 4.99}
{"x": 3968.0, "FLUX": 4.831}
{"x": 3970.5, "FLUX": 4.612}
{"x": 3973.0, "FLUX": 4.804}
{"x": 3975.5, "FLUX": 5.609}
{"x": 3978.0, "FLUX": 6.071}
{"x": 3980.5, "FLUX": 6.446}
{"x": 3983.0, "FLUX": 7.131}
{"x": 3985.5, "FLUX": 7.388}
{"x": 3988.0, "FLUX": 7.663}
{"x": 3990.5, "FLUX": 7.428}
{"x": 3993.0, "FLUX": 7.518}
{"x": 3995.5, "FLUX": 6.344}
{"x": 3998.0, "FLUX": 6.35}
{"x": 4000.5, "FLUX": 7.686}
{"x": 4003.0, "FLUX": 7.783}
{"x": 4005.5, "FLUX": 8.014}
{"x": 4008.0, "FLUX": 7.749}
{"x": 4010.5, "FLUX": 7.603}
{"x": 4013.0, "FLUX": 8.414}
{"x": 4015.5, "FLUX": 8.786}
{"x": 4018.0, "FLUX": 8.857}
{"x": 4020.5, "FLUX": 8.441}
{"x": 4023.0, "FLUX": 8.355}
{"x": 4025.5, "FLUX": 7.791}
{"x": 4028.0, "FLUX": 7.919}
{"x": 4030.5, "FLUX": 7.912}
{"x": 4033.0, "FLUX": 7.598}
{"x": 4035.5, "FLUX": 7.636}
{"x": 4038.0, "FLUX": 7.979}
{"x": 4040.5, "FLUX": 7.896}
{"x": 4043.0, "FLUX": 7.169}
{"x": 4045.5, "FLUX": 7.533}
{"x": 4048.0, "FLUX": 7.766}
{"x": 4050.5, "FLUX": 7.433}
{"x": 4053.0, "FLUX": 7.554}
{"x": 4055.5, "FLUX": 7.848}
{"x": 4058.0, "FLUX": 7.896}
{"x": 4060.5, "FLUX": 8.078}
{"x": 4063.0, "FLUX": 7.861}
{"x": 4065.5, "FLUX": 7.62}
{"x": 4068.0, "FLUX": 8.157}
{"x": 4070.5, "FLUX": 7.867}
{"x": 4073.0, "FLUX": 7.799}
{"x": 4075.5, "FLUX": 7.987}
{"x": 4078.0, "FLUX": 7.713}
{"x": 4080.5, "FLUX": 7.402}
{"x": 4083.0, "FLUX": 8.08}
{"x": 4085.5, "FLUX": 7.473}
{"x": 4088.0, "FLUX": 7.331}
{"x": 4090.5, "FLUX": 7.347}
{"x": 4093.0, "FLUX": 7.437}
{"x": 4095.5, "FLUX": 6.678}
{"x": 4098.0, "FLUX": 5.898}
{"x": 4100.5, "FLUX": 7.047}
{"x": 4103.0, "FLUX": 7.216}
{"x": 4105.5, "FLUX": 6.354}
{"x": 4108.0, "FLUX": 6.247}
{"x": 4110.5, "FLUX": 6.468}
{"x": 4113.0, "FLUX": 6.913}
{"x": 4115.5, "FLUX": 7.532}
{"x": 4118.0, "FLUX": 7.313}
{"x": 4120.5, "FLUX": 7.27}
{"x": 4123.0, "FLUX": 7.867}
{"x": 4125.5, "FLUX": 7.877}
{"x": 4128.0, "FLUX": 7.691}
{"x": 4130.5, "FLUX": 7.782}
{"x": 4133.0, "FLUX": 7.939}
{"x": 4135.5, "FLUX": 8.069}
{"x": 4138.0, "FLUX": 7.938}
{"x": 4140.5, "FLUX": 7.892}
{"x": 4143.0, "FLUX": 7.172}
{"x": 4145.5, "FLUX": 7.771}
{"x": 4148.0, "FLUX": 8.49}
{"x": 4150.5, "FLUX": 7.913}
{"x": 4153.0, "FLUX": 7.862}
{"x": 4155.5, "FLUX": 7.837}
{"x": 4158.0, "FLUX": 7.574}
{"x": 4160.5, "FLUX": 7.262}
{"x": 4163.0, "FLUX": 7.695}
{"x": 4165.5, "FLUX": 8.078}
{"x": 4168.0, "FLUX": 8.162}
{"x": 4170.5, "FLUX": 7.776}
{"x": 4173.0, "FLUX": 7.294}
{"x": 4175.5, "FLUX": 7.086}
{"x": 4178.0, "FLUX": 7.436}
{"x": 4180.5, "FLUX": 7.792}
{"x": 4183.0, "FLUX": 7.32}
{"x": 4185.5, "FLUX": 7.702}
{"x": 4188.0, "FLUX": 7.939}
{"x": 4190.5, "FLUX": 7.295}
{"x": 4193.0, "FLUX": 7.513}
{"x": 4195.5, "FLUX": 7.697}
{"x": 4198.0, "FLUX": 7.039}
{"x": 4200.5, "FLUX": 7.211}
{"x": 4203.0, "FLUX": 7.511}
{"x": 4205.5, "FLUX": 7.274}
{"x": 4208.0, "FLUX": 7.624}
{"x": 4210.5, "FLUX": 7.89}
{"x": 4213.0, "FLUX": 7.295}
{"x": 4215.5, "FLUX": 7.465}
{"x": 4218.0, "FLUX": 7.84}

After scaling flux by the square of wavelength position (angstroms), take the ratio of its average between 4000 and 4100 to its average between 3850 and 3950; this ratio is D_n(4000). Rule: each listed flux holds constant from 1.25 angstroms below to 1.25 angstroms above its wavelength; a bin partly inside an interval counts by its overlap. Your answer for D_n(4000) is 1.3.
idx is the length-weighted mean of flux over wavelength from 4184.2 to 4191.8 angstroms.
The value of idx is 7.64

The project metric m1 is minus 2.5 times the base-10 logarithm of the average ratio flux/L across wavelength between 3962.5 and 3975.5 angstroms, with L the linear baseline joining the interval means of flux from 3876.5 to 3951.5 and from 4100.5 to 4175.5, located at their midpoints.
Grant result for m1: 0.33 mag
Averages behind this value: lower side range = 6.55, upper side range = 7.54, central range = 5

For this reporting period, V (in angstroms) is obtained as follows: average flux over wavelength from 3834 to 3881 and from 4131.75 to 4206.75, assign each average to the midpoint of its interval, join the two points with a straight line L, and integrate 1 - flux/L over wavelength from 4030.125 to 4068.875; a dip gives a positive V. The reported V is -3.2 angstroms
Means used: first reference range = 6.33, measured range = 7.74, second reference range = 7.65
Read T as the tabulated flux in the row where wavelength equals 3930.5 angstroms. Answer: 5.447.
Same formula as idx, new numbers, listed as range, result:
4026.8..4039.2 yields 7.81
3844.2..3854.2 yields 6.57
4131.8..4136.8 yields 8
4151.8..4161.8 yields 7.63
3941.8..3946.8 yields 7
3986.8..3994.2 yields 7.54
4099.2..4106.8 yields 6.86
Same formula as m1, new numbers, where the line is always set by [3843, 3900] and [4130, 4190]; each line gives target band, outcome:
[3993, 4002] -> 0.01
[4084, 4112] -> 0.09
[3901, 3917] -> -0.12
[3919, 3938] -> 0.10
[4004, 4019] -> -0.17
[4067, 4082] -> -0.07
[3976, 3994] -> -0.01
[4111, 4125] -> 0.03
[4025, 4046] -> -0.08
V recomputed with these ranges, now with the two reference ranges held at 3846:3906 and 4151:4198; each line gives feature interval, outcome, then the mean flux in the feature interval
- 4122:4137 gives -0.9 angstroms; 7.87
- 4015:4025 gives -2.1 angstroms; 8.54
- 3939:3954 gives -0.6 angstroms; 7.03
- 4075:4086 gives -0.7 angstroms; 7.73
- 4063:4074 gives -1.0 angstroms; 7.86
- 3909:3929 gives -1.3 angstroms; 7.1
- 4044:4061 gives -1.3 angstroms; 7.71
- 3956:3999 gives 4.1 angstroms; 6.23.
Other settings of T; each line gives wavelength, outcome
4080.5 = 7.402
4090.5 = 7.347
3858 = 6.945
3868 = 7.7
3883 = 5.895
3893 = 5.545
